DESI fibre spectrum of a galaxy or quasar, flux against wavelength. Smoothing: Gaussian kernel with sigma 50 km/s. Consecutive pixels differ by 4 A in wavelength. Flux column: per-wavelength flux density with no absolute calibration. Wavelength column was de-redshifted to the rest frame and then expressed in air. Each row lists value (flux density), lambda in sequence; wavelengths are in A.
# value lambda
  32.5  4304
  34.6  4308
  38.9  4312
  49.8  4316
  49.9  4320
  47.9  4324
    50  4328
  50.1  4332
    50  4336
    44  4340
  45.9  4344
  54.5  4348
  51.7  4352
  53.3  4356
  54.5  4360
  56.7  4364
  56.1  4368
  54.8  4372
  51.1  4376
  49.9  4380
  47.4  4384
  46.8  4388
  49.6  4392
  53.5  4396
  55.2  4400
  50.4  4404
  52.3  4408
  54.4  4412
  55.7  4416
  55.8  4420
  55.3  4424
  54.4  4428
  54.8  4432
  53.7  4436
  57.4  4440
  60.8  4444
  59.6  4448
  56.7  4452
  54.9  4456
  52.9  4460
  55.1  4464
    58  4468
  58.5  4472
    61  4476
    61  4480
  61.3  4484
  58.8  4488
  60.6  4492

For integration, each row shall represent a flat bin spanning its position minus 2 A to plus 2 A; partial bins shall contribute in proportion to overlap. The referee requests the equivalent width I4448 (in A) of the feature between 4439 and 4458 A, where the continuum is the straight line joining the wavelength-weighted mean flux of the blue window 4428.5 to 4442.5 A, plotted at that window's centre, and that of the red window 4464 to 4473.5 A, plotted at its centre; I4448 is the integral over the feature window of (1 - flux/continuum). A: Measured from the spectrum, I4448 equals -0.6 A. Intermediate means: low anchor 55.4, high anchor 57.6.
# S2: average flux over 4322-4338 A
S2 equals 49.5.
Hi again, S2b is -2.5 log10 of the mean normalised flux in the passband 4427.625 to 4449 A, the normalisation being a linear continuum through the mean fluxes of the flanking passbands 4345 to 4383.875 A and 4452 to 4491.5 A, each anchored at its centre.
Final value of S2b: -0.01 mag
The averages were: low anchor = 53.1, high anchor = 58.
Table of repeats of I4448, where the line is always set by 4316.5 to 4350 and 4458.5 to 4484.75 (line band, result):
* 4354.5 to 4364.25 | -0.7 A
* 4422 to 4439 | 0.2 A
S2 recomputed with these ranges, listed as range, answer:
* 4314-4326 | 49.2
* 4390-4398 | 51.5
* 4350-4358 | 52.5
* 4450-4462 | 54.8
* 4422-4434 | 54.8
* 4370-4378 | 53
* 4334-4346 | 46.6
